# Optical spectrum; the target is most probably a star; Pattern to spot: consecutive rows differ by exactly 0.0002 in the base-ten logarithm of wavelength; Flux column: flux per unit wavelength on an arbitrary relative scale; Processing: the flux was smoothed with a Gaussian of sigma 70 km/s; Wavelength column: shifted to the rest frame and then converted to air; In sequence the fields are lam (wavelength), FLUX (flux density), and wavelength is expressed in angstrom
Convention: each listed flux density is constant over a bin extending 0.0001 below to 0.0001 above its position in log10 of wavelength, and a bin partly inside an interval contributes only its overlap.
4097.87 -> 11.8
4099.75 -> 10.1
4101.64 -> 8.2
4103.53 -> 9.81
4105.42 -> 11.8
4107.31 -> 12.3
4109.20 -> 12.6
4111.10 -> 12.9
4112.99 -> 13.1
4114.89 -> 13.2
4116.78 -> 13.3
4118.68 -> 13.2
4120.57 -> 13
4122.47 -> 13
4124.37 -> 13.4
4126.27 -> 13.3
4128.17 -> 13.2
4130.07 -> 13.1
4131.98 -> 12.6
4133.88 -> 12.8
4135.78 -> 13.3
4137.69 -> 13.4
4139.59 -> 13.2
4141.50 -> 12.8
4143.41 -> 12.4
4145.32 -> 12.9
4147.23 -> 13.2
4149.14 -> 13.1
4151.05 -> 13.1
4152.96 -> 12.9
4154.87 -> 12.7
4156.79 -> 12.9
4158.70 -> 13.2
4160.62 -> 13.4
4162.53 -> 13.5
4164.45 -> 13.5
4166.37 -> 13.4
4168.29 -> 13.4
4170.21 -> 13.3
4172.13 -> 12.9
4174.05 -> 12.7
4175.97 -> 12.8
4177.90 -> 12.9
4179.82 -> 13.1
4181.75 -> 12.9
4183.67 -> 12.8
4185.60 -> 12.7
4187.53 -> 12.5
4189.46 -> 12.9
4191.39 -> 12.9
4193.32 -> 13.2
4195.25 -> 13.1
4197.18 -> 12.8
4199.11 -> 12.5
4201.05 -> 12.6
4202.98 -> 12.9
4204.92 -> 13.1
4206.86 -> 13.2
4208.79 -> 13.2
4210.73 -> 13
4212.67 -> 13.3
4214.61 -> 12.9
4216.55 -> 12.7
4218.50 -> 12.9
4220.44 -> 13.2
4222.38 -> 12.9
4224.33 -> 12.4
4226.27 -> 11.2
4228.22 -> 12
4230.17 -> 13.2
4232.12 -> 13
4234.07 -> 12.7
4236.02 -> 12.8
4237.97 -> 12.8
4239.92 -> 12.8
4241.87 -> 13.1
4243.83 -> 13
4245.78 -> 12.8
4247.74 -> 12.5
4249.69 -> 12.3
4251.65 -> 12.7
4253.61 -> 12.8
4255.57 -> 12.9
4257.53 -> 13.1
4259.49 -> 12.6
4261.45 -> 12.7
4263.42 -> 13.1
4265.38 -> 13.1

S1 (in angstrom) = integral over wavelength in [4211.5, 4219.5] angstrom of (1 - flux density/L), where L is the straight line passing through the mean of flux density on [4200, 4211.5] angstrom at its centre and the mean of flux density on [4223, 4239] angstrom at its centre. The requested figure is -0.1 angstrom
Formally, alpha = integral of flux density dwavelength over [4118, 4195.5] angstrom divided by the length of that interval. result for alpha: 13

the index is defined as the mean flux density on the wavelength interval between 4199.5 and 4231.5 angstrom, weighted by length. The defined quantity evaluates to 12.8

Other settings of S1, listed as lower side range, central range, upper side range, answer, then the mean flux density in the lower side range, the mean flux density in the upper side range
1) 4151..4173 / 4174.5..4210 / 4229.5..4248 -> 0.5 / 13.2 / 12.9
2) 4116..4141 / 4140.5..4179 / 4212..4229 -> -0.3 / 13.1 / 12.6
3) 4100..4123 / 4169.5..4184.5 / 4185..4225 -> -0.3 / 12.1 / 12.9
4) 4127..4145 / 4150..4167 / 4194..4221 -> -0.3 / 13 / 13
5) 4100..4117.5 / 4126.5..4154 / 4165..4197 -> -1.5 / 11.8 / 13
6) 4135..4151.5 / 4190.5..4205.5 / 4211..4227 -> -0.1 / 13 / 12.7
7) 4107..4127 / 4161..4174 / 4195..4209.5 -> -0.3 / 13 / 12.9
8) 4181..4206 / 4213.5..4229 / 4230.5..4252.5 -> 0.3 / 12.8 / 12.8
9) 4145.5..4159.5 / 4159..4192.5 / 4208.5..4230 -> -0.4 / 13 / 12.7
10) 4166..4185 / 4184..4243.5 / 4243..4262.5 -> 0.2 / 13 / 12.7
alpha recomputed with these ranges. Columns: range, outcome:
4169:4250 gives 12.8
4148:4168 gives 13.2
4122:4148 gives 13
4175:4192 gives 12.8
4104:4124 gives 12.8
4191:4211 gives 13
